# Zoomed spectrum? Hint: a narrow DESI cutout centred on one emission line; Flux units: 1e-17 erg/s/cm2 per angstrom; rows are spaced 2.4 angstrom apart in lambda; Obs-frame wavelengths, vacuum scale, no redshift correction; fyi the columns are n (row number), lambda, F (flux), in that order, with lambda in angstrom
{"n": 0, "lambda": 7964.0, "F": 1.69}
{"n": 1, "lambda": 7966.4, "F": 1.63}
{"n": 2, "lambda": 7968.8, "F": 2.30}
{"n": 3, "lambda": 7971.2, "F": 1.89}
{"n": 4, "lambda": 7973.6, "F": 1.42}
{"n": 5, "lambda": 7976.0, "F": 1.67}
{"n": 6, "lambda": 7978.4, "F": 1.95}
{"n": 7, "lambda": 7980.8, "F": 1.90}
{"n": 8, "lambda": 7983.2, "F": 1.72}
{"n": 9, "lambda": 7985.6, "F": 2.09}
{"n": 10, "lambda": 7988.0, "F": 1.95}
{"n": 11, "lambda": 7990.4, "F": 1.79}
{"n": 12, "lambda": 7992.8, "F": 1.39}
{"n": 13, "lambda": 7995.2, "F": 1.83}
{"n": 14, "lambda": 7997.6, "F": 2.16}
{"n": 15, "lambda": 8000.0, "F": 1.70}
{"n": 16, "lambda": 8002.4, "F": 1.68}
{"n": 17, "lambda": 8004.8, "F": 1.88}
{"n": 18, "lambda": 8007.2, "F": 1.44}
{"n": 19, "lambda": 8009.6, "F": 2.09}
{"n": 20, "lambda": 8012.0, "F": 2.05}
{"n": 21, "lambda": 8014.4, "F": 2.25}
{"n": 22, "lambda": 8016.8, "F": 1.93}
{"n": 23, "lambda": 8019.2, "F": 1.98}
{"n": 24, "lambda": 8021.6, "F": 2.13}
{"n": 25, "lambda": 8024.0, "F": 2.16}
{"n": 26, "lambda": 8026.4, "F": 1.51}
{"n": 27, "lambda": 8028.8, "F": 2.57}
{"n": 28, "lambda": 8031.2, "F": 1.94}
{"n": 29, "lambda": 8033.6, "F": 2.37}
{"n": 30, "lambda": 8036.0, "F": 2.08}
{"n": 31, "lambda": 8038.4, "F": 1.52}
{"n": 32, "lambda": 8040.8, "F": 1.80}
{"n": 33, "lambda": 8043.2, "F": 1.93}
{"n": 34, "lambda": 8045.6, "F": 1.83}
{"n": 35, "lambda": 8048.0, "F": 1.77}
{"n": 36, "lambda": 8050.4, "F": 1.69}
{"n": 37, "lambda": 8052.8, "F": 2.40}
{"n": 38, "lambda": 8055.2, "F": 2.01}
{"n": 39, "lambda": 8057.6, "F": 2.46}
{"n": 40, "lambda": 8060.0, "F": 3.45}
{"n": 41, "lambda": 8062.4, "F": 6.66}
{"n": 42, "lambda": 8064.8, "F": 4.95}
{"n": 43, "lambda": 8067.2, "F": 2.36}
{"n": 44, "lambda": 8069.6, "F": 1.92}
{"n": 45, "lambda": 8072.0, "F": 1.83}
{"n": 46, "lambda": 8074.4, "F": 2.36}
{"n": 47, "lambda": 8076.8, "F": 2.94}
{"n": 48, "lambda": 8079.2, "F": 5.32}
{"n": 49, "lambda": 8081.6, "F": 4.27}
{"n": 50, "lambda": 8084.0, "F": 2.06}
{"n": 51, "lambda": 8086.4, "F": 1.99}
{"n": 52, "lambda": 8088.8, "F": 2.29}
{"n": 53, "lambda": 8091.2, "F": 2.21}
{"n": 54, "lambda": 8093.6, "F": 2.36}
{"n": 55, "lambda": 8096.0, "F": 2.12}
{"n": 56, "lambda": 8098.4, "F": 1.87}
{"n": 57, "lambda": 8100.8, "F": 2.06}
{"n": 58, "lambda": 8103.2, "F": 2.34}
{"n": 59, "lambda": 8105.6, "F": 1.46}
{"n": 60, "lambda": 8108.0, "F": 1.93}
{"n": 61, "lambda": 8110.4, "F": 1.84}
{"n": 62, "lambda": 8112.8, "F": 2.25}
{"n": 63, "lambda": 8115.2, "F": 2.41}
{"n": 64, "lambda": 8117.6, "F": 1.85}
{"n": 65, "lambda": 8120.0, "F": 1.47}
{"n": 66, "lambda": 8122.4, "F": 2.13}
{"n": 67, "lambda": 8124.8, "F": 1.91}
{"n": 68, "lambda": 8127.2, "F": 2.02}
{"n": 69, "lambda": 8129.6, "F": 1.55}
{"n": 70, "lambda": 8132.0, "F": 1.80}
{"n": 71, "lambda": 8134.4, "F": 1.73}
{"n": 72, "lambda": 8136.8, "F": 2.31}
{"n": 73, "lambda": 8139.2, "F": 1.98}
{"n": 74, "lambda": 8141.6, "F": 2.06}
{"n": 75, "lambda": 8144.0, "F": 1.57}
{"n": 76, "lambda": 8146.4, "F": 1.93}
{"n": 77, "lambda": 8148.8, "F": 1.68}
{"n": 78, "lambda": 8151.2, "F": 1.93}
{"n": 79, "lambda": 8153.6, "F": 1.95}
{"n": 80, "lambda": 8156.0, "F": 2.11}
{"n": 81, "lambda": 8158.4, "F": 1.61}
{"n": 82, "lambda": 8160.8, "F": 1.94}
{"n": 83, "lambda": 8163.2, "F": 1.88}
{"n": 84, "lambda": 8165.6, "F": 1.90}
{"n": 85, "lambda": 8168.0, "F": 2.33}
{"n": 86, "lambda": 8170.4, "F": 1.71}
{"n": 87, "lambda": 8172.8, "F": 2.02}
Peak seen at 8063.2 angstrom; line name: [S II]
